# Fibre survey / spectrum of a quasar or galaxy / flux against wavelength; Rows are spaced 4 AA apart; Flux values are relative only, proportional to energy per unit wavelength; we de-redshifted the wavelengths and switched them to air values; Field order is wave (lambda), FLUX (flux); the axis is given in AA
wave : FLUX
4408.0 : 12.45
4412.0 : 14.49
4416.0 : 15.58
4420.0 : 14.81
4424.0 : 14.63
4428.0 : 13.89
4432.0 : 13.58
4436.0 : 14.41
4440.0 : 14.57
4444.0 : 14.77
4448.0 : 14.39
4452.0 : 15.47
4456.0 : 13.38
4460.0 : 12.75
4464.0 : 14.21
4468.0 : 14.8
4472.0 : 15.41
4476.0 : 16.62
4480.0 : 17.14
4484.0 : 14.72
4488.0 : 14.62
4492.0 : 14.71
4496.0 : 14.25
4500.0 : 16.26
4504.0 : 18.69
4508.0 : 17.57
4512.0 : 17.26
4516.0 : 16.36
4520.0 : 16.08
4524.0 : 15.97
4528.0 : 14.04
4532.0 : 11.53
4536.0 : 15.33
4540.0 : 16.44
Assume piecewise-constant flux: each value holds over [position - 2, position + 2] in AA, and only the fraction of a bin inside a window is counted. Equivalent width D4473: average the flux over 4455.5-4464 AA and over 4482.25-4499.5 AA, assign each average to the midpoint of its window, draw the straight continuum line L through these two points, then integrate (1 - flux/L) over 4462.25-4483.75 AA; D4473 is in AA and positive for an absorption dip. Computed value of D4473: -2.59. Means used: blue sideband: 13.3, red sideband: 14.7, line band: 15.6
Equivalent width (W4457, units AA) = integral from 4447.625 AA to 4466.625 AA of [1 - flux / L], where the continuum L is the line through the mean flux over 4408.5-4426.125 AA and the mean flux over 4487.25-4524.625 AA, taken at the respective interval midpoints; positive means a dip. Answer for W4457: 1.6 AA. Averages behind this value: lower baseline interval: 14.7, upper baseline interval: 16.2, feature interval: 14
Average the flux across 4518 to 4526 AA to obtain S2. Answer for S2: 16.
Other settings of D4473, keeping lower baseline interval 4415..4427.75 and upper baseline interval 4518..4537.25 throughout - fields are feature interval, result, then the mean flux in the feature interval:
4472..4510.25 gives -3.6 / 16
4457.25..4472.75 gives 0.6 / 14.2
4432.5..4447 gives 0.3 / 14.5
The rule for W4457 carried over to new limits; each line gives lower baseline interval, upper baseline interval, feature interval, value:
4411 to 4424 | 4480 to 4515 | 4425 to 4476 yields 3.4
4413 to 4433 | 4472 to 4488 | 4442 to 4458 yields 0.7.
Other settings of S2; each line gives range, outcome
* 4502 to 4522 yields 17.2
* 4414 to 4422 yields 15.2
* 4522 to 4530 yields 15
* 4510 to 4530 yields 15.9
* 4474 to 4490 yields 15.8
